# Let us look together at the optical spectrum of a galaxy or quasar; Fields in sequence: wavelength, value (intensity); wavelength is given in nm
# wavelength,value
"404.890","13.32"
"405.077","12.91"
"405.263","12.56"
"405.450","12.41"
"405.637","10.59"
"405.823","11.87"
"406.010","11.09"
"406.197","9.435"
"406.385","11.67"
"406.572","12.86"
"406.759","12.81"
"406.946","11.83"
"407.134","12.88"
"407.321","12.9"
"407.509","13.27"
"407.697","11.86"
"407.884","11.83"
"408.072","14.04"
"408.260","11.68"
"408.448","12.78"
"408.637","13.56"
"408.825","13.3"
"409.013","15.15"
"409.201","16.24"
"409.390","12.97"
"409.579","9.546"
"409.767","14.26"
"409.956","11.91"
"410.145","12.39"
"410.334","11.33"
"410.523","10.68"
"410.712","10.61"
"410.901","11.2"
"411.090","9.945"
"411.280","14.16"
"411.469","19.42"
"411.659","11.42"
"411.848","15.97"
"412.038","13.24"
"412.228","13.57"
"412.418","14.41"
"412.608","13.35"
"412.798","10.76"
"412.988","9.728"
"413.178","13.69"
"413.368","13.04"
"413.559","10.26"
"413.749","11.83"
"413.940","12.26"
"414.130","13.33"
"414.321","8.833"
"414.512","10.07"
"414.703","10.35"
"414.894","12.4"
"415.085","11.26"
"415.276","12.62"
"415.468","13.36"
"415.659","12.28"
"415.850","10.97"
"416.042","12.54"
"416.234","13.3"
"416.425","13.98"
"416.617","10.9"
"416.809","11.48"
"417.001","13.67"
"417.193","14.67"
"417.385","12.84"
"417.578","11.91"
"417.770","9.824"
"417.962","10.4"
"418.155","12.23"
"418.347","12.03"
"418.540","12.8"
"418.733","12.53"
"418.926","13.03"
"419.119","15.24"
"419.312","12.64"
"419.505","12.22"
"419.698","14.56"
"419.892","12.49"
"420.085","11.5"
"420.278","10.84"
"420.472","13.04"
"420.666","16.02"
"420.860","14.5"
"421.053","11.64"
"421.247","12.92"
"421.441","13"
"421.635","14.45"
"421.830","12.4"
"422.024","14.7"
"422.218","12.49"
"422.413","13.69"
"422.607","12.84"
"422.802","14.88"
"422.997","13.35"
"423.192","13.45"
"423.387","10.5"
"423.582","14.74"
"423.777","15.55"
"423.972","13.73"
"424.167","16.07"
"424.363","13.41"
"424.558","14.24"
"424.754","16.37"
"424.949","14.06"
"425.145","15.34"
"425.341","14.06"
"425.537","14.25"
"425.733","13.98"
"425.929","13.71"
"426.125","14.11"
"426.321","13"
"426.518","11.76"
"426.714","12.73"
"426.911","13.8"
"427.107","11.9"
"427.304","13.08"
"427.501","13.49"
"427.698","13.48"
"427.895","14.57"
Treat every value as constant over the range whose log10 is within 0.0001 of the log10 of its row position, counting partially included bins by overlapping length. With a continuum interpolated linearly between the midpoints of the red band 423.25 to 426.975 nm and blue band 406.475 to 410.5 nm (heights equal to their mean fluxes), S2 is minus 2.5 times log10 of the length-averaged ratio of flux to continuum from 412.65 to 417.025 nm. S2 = 0.12 mag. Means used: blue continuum 12.8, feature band 11.9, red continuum 14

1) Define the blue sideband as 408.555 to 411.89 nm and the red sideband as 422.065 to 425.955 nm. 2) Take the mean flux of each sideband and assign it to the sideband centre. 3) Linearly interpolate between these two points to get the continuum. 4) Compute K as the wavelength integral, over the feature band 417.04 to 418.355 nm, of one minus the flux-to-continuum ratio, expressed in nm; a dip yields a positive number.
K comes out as 0.14 nm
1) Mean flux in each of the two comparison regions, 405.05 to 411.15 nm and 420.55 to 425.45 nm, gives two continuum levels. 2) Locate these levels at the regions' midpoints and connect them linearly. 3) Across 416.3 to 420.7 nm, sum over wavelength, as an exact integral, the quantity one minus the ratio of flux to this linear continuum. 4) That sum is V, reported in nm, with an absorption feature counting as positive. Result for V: 0.27 nm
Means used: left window 12.3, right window 13.9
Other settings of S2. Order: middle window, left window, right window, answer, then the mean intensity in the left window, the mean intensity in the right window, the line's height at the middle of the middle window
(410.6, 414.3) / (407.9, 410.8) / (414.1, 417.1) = -0.03 mag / 12.7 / 11.9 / 12.3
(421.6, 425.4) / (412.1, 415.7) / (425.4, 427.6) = -0.08 mag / 12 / 13.3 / 13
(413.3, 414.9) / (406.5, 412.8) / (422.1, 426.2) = 0.18 mag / 12.9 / 14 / 13.3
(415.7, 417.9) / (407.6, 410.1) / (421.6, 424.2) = 0.09 mag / 13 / 13.7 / 13.4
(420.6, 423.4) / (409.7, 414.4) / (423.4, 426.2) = 0.04 mag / 12.5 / 14.4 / 14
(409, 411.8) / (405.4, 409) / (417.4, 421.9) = -0.03 mag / 12.3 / 12.7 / 12.4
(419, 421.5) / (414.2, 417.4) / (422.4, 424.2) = 0.00 mag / 12.1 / 13.8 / 13.1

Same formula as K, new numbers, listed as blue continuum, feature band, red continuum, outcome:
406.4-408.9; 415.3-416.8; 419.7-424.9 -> 0.09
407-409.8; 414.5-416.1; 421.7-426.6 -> 0.19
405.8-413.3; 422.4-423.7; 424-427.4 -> 0.03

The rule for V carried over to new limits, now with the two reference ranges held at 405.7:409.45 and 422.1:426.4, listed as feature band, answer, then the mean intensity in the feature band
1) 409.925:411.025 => 0.14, 11.3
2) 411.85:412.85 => -0.03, 13.4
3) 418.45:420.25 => 0.09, 12.9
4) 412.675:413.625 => 0.11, 11.6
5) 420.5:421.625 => 0.01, 13.6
